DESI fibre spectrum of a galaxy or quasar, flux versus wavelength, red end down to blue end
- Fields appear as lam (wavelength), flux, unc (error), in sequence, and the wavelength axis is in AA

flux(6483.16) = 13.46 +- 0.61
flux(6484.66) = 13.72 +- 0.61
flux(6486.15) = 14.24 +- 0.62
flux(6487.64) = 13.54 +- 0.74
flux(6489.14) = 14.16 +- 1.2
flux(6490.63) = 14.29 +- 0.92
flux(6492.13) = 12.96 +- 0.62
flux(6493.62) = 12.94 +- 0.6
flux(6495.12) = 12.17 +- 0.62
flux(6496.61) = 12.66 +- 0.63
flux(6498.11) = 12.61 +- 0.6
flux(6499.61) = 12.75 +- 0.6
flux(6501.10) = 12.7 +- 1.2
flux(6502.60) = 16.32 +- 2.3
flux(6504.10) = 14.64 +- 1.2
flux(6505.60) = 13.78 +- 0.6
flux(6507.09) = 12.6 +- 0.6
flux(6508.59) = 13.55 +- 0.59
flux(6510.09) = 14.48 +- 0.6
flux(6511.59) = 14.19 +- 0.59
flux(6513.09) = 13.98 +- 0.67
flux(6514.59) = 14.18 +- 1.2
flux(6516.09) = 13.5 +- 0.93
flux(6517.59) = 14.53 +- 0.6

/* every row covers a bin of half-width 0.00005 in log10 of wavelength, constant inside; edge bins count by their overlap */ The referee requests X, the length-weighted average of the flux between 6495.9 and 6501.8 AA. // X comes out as 12.7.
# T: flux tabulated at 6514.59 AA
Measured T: 14.18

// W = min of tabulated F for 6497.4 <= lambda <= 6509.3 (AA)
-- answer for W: 12.6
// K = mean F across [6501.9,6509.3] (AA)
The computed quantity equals 14.2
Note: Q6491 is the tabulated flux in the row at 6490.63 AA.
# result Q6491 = 14.29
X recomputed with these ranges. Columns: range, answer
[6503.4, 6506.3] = 14.2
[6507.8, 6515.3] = 14.1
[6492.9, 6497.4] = 12.6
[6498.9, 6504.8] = 14.1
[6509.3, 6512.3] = 14.3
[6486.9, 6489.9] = 13.8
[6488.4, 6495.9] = 13.3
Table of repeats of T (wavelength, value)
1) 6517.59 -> 14.53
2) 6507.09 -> 12.6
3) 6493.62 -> 12.94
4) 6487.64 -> 13.54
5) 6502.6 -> 16.32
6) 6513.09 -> 13.98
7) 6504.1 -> 14.64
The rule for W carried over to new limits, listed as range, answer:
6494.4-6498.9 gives 12.17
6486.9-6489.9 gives 13.54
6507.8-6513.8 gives 13.55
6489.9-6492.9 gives 12.96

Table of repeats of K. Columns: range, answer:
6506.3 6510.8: 13.6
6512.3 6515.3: 14.1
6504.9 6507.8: 13.2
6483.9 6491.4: 14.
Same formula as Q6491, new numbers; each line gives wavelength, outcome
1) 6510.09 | 14.48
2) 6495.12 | 12.17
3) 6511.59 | 14.19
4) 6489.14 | 14.16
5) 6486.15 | 14.24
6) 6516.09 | 13.5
